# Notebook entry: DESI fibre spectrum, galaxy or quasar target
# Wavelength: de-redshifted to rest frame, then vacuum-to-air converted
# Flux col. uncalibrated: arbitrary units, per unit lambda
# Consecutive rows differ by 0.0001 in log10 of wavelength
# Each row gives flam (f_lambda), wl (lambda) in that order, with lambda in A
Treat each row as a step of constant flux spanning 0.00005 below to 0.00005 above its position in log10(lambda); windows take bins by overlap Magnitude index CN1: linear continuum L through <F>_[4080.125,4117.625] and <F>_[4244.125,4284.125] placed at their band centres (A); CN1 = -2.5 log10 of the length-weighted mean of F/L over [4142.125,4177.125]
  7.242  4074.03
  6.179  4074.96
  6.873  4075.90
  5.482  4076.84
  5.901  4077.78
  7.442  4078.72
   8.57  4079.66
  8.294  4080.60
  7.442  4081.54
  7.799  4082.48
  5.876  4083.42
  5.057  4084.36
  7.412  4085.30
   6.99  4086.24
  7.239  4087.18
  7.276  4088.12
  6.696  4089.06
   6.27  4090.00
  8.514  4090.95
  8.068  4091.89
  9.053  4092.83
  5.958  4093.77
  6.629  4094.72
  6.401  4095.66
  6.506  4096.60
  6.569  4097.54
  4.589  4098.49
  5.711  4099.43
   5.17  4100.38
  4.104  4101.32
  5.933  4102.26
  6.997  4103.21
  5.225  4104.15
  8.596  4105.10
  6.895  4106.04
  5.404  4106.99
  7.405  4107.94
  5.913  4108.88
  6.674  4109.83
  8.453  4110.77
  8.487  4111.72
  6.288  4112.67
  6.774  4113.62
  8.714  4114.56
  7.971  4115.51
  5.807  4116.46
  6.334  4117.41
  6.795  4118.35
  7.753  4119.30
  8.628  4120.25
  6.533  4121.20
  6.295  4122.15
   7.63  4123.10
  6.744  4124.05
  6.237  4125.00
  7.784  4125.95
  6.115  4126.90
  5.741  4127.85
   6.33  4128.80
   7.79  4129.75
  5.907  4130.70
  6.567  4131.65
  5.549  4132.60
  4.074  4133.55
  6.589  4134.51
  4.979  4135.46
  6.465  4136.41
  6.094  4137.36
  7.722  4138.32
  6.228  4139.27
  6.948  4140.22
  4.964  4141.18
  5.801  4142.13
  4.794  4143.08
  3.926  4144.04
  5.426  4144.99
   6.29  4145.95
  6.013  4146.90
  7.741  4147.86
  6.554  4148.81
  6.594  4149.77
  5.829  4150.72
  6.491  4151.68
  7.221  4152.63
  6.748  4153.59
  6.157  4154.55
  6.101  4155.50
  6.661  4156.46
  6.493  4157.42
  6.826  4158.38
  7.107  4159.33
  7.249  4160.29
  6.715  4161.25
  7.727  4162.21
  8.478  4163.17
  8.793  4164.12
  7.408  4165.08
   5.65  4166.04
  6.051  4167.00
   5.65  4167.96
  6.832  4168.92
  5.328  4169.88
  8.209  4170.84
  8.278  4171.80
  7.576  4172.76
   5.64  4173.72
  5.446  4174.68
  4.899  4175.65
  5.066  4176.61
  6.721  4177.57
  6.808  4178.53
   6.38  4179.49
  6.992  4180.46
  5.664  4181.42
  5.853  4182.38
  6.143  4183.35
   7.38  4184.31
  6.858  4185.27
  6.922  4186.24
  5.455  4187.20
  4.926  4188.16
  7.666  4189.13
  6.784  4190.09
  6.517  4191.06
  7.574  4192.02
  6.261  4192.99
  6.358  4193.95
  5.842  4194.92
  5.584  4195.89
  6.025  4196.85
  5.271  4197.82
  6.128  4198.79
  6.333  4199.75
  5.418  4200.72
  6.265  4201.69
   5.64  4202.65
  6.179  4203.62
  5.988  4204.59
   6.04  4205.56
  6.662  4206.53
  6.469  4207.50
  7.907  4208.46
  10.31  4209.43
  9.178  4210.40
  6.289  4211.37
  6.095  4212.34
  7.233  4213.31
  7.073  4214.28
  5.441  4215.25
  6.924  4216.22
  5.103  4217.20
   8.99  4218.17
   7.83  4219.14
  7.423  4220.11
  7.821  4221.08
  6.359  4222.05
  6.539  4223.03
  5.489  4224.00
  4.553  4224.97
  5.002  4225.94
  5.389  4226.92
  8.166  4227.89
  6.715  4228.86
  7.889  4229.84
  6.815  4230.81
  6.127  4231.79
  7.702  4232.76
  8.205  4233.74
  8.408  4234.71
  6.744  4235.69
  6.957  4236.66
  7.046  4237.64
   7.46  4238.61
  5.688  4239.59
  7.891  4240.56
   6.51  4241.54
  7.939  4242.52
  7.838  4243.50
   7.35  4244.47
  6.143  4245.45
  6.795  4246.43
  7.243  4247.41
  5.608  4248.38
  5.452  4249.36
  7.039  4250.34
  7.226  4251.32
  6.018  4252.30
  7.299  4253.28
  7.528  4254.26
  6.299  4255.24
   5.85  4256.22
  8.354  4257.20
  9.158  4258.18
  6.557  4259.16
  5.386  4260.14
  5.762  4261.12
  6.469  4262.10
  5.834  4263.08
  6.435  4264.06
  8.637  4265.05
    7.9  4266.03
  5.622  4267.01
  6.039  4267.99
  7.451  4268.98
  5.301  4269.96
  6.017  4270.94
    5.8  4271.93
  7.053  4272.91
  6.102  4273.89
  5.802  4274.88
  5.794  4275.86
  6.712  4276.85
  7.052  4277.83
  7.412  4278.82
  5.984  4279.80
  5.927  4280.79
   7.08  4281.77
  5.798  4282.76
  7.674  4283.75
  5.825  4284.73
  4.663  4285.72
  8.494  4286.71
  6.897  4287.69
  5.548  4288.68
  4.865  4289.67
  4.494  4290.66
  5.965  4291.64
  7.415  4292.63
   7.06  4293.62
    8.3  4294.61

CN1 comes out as 0.04 mag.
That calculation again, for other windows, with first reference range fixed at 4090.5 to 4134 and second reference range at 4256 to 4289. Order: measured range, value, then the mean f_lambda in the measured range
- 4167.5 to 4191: 0.039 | 6.4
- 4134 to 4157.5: 0.081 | 6.18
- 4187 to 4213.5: 0.016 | 6.52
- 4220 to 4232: 0.022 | 6.46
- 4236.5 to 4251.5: -0.048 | 6.88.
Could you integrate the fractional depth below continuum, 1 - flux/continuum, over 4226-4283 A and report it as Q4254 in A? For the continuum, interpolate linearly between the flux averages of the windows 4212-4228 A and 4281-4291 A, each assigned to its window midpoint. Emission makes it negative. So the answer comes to -3.9 A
